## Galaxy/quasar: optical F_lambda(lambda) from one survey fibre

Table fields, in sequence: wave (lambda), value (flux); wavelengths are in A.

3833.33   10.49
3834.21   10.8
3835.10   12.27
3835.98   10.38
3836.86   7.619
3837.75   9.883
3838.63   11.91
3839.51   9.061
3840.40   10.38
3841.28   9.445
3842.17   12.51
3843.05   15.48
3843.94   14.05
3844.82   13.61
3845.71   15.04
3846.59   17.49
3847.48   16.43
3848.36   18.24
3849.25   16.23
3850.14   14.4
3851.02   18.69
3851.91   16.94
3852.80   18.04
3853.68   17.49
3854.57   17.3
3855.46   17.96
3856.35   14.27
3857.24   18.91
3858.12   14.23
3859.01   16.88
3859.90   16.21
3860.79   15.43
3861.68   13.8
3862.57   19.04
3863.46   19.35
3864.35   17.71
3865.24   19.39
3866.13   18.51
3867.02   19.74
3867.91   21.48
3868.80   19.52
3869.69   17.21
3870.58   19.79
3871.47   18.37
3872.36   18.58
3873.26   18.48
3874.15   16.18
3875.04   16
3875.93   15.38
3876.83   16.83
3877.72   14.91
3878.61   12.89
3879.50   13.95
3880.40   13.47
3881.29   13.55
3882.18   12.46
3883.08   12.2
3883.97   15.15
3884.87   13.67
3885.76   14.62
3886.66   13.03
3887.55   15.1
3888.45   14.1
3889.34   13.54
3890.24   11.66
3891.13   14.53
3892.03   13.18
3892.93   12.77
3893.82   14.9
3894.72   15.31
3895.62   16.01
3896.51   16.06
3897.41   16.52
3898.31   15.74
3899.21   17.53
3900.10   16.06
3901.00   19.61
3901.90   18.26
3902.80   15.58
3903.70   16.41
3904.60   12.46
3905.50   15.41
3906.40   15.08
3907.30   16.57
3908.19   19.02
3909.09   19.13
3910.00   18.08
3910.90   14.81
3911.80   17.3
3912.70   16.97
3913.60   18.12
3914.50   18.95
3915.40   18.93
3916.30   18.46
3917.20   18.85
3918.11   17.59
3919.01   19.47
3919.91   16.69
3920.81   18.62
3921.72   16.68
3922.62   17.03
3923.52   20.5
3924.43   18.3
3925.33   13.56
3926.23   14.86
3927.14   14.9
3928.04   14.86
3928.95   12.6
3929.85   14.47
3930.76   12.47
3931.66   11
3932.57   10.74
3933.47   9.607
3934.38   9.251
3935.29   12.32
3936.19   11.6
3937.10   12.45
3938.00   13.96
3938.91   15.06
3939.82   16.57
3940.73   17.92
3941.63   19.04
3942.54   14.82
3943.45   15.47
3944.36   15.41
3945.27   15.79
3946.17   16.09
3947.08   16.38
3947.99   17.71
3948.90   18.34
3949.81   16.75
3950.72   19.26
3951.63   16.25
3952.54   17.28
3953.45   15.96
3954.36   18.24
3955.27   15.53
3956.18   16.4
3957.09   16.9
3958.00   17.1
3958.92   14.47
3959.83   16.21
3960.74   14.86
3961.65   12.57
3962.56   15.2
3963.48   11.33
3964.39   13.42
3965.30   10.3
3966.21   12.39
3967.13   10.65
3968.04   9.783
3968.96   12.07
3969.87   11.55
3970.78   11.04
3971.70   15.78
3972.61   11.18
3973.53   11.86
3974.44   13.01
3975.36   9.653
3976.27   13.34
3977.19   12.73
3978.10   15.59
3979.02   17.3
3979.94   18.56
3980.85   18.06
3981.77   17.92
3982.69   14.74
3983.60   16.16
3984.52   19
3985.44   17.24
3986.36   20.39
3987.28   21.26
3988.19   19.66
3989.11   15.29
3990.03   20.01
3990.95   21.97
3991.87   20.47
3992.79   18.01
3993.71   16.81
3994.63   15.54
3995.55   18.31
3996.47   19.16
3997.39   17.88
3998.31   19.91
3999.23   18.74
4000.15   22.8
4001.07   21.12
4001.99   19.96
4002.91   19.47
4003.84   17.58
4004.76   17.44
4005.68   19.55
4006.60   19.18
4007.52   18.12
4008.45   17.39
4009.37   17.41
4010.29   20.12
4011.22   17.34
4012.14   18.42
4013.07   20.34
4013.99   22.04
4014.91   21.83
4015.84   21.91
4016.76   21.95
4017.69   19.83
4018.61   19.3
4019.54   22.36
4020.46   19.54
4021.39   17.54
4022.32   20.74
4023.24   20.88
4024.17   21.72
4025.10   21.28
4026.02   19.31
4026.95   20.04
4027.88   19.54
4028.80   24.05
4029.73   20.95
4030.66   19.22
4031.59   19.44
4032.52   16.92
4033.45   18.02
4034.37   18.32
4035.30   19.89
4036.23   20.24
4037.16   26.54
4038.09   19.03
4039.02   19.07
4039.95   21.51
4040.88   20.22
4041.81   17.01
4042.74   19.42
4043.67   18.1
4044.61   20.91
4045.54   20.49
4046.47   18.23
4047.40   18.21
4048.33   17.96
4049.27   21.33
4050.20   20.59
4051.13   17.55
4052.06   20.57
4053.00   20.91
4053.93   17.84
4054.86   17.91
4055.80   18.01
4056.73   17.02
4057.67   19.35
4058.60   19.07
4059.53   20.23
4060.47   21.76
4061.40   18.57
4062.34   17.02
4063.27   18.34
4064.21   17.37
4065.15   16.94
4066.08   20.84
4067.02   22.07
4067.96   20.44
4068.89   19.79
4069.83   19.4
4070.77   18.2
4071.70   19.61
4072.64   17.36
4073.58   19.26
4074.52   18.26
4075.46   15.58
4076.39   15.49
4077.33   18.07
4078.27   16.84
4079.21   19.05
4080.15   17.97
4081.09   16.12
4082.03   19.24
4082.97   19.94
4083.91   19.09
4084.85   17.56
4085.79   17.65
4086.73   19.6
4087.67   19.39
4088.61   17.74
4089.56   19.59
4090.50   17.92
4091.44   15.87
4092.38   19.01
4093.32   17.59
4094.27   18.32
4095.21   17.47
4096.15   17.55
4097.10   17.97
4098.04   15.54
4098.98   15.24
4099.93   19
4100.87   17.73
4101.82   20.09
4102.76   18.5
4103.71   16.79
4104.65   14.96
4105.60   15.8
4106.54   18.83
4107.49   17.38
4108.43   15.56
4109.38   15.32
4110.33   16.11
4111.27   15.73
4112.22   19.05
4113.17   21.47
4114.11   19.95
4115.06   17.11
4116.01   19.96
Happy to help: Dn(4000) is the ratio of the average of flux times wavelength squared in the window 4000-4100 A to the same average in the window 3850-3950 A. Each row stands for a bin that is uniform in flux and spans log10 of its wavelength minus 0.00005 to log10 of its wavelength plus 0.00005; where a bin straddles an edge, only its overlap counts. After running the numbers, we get 1.3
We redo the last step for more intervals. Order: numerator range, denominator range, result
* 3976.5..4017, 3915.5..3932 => 1.19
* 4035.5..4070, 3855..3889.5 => 1.31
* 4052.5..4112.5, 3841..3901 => 1.26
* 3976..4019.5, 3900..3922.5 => 1.13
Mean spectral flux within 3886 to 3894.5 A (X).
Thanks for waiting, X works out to 13.7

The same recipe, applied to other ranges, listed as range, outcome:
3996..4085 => 19.3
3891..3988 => 15.5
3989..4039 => 19.7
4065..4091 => 18.6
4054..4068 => 18.9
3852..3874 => 17.8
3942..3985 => 14.9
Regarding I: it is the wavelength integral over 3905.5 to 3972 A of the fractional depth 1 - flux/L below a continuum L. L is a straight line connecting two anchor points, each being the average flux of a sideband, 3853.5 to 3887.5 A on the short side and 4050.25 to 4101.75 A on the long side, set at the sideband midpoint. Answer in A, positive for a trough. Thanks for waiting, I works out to 6.5 A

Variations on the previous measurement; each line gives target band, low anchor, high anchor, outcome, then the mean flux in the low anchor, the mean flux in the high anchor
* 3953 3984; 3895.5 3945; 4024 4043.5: 6.1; 15.9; 20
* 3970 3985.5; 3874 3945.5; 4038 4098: 1.9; 15.4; 18.7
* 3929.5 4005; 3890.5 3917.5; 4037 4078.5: 7.9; 16.5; 19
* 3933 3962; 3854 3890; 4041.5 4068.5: 3.2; 16.2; 19.1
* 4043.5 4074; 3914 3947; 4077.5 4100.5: -2.9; 15.4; 18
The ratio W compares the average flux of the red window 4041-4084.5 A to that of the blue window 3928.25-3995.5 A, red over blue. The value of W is 1.2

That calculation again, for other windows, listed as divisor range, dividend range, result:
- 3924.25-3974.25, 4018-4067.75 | 1.37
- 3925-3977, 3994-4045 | 1.39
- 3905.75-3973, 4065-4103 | 1.19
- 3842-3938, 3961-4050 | 1.13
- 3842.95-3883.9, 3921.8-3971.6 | 0.88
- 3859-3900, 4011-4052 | 1.26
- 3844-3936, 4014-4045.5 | 1.26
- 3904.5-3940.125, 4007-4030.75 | 1.29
